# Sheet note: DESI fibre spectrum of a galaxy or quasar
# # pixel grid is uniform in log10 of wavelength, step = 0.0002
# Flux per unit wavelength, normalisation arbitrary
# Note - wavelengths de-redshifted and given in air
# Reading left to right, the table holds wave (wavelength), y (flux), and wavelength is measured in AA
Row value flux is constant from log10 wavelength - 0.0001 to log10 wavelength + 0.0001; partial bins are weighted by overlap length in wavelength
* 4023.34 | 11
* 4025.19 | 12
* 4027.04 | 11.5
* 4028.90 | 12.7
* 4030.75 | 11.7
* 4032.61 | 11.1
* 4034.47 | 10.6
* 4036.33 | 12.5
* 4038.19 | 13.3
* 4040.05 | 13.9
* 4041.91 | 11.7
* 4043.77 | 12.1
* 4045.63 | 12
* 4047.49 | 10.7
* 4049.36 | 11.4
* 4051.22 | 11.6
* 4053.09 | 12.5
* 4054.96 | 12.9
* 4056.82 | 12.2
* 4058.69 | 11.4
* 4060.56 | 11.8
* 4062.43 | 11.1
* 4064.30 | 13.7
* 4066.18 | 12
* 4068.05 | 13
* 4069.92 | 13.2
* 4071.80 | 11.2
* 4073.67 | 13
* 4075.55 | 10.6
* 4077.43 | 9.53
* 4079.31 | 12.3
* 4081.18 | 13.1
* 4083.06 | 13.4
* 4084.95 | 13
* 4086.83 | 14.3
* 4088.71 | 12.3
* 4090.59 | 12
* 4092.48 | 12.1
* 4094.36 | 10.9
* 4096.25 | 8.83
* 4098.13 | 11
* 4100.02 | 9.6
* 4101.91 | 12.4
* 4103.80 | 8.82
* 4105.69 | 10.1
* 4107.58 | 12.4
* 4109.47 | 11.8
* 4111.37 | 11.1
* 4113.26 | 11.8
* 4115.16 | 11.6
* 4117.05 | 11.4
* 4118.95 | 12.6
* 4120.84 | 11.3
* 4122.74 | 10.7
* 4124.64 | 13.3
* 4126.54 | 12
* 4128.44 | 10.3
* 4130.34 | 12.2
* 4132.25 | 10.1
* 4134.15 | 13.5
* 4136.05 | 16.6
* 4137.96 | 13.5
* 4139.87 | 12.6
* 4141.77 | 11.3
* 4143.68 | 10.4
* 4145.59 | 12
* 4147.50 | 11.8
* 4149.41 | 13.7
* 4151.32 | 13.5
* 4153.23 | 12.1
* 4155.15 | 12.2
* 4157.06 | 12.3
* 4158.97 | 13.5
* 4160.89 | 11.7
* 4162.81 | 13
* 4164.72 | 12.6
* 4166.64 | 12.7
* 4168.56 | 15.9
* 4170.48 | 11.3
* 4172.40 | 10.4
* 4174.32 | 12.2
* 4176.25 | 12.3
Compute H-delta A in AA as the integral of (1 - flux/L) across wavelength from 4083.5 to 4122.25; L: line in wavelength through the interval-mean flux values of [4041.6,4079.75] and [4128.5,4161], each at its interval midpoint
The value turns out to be 2.3 AA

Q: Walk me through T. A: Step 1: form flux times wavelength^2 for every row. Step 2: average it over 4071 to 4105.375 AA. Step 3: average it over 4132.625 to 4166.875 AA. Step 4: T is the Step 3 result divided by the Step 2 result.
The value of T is 1.1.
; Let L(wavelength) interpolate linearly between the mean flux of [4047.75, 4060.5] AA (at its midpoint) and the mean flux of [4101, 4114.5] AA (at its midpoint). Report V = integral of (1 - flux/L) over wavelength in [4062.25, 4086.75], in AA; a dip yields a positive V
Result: -1.5 AA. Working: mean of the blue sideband 11.9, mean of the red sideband 11.2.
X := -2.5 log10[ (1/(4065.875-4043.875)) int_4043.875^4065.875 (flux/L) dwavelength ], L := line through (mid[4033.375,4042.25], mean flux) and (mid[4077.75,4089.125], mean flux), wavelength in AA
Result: 0.06 mag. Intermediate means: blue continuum 12.4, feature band 11.9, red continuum 12.9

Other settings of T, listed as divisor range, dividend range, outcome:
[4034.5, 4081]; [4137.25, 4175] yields 1.08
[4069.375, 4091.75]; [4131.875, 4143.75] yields 1.07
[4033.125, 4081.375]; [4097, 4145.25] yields 1.00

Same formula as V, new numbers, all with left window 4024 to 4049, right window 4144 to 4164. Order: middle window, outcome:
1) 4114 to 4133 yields 1.2 AA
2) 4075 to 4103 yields 1.2 AA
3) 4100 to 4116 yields 1.5 AA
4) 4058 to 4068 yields 0.0 AA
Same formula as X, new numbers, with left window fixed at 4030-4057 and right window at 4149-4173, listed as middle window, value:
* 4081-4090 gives -0.08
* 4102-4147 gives 0.06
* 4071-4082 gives 0.05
